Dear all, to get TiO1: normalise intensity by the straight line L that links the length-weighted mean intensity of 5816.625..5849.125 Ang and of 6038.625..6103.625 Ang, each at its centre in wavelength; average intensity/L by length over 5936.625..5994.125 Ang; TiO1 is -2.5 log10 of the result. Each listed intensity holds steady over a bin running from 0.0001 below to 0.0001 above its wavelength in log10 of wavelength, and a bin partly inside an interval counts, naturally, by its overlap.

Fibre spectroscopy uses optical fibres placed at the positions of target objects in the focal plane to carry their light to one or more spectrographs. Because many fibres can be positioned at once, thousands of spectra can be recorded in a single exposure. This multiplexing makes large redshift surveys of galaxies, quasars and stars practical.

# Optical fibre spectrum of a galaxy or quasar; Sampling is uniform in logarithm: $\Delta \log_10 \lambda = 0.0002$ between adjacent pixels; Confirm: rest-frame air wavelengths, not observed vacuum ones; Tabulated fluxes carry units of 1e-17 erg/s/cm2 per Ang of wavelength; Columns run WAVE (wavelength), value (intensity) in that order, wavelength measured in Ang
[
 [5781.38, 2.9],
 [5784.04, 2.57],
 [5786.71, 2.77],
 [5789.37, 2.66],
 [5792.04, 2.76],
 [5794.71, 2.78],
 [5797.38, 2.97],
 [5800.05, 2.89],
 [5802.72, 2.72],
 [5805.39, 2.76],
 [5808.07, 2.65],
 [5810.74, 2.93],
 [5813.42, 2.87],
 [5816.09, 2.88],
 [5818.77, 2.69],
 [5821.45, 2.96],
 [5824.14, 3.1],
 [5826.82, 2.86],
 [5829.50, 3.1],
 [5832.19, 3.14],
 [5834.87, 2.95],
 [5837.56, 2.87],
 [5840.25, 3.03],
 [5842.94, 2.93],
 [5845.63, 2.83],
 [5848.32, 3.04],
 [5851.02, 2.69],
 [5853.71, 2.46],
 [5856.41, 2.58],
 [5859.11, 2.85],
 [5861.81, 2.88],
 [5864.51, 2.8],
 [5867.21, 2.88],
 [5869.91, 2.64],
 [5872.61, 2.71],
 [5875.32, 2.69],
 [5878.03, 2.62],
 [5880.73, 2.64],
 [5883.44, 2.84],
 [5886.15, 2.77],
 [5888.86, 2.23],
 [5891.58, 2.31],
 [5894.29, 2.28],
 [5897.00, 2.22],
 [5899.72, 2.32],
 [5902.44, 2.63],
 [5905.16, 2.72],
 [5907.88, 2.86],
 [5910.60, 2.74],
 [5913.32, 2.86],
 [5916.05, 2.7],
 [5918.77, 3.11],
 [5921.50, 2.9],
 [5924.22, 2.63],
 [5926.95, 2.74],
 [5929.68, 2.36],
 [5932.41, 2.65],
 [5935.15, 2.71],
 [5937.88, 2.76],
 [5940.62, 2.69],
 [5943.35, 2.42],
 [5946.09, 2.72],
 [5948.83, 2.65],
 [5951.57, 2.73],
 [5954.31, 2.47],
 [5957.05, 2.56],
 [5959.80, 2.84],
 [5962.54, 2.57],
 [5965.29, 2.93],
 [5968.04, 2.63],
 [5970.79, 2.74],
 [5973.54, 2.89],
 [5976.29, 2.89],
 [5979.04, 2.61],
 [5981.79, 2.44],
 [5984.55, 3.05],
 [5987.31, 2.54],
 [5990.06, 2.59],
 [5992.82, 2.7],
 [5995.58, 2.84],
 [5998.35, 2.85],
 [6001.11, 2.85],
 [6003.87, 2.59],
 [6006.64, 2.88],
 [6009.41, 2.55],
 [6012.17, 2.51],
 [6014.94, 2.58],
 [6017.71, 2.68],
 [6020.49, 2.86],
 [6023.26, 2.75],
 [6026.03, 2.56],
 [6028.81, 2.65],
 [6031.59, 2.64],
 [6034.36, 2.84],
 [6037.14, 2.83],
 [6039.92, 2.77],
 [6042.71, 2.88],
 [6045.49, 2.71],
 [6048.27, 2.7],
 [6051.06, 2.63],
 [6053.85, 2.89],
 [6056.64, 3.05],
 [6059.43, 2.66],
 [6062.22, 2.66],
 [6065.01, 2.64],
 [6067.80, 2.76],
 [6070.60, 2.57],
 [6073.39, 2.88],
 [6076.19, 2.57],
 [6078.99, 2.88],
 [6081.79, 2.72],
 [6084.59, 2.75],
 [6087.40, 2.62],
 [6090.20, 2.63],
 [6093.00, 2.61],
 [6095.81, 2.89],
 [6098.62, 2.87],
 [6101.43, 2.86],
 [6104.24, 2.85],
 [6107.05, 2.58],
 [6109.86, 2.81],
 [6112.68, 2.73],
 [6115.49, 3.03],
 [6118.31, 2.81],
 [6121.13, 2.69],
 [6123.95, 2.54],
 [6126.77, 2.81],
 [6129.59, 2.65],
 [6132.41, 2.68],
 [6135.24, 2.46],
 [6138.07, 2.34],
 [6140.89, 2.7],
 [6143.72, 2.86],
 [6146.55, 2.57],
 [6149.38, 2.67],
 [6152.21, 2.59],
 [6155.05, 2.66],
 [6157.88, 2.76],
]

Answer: 0.06 mag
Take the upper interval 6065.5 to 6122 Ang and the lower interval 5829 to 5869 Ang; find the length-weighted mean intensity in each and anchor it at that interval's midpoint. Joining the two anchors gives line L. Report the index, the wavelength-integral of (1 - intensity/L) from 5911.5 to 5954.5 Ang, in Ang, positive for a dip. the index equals 1.9 Ang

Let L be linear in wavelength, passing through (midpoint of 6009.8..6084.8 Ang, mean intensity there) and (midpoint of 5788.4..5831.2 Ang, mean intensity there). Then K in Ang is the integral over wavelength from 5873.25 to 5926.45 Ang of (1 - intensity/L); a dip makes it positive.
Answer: 3.14 Ang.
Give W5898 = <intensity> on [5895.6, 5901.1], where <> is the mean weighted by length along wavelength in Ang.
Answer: 2.27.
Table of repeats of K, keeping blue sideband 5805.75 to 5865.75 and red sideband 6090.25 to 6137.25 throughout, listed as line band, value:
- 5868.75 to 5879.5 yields 0.7 Ang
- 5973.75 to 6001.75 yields 0.5 Ang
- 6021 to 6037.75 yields 0.4 Ang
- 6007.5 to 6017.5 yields 0.7 Ang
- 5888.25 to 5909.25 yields 2.8 Ang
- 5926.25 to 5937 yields 0.8 Ang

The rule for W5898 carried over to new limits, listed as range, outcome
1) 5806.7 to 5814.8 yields 2.82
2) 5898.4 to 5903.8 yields 2.47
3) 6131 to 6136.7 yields 2.56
